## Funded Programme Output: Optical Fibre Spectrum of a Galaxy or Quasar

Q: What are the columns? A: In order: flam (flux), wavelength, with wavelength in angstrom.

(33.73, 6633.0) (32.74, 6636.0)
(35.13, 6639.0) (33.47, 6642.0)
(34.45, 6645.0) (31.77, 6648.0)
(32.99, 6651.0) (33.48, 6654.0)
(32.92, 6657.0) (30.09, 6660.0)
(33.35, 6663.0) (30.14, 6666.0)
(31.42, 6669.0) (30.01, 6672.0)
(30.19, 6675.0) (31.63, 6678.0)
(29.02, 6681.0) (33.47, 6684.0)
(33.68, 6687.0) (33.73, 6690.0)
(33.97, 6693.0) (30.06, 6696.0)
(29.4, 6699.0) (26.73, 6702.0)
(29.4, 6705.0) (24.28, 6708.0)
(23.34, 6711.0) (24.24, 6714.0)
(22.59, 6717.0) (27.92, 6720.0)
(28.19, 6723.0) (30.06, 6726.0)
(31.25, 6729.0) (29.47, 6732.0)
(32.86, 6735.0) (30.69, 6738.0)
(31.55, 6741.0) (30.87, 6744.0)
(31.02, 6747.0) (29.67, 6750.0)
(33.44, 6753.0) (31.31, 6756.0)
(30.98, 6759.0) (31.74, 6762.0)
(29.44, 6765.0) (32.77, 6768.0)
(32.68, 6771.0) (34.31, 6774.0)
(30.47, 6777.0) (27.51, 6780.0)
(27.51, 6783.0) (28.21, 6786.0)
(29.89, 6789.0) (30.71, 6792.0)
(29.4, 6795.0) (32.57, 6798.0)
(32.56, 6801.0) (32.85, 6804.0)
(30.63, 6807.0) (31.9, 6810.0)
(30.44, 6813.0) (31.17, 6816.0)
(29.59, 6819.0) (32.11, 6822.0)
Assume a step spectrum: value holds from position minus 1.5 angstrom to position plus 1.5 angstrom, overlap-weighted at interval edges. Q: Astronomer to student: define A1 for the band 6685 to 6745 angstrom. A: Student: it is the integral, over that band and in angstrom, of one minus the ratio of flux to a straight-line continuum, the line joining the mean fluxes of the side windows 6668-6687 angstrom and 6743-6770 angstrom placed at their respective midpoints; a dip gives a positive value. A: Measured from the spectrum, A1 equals 3.8 angstrom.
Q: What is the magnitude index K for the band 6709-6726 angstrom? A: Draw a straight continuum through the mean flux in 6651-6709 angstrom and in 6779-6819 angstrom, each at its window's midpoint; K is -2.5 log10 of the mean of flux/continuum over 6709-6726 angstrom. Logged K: 0.20 mag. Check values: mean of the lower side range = 31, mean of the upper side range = 30.4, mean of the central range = 25.7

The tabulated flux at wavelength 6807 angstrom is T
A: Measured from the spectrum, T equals 30.63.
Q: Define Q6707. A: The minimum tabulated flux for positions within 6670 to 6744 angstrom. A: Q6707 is 22.59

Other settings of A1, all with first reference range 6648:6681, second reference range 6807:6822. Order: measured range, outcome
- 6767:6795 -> 0.6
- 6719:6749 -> 0.8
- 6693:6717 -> 3.4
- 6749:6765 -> -0.1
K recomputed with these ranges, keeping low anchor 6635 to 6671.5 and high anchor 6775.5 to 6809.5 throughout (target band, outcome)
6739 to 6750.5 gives 0.01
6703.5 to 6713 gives 0.23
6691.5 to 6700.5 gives 0.03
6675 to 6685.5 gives 0.03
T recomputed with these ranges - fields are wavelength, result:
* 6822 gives 32.11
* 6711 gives 23.34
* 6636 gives 32.74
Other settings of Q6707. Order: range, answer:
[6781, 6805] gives 27.51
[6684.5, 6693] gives 33.68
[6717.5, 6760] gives 27.92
